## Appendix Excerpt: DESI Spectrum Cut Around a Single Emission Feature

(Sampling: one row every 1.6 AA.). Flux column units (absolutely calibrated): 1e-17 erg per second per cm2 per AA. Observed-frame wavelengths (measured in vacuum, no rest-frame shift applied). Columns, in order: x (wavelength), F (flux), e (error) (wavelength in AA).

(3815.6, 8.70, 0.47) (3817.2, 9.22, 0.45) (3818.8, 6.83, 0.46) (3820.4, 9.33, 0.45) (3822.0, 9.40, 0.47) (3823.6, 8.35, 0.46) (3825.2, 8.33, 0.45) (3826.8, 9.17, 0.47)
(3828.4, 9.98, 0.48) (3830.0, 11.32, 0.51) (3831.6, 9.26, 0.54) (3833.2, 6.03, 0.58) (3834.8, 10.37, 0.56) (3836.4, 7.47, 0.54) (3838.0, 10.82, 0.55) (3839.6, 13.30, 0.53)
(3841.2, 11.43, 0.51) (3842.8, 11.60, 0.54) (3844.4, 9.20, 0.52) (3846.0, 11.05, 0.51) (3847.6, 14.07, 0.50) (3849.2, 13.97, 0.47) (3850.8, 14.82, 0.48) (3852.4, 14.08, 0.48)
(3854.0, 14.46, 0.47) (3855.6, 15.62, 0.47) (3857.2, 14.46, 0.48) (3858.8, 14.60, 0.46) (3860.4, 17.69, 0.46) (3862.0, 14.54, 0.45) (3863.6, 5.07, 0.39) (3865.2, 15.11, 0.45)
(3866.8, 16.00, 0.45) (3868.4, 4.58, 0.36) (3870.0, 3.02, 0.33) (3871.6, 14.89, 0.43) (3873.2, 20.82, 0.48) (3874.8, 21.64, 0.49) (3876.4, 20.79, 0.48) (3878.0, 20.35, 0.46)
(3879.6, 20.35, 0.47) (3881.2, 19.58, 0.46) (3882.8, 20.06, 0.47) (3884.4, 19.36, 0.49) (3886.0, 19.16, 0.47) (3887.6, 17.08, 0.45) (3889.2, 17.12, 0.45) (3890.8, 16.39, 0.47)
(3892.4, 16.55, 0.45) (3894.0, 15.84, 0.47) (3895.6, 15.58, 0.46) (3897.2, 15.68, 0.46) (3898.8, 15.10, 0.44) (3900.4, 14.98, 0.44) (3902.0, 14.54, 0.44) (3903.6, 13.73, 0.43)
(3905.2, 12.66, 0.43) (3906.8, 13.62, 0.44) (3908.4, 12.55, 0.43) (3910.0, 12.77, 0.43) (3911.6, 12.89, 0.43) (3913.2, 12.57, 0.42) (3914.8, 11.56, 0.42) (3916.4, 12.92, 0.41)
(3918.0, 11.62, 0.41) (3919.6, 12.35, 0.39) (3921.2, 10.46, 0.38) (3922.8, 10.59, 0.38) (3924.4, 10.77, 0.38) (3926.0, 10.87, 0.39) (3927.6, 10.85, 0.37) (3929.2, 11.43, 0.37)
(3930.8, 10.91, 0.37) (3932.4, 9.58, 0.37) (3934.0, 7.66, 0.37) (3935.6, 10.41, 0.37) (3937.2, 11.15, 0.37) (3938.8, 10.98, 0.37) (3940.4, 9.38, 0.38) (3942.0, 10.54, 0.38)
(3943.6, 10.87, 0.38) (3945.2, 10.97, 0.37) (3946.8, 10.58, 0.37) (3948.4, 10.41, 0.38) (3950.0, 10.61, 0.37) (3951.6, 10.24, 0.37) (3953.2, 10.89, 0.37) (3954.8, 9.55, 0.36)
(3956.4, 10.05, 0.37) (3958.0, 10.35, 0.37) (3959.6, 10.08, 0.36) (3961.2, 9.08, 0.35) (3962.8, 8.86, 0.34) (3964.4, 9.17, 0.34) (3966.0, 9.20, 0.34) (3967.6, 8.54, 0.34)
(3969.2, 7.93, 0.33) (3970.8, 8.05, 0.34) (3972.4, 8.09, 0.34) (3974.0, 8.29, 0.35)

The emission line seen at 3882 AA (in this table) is Ly-alpha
